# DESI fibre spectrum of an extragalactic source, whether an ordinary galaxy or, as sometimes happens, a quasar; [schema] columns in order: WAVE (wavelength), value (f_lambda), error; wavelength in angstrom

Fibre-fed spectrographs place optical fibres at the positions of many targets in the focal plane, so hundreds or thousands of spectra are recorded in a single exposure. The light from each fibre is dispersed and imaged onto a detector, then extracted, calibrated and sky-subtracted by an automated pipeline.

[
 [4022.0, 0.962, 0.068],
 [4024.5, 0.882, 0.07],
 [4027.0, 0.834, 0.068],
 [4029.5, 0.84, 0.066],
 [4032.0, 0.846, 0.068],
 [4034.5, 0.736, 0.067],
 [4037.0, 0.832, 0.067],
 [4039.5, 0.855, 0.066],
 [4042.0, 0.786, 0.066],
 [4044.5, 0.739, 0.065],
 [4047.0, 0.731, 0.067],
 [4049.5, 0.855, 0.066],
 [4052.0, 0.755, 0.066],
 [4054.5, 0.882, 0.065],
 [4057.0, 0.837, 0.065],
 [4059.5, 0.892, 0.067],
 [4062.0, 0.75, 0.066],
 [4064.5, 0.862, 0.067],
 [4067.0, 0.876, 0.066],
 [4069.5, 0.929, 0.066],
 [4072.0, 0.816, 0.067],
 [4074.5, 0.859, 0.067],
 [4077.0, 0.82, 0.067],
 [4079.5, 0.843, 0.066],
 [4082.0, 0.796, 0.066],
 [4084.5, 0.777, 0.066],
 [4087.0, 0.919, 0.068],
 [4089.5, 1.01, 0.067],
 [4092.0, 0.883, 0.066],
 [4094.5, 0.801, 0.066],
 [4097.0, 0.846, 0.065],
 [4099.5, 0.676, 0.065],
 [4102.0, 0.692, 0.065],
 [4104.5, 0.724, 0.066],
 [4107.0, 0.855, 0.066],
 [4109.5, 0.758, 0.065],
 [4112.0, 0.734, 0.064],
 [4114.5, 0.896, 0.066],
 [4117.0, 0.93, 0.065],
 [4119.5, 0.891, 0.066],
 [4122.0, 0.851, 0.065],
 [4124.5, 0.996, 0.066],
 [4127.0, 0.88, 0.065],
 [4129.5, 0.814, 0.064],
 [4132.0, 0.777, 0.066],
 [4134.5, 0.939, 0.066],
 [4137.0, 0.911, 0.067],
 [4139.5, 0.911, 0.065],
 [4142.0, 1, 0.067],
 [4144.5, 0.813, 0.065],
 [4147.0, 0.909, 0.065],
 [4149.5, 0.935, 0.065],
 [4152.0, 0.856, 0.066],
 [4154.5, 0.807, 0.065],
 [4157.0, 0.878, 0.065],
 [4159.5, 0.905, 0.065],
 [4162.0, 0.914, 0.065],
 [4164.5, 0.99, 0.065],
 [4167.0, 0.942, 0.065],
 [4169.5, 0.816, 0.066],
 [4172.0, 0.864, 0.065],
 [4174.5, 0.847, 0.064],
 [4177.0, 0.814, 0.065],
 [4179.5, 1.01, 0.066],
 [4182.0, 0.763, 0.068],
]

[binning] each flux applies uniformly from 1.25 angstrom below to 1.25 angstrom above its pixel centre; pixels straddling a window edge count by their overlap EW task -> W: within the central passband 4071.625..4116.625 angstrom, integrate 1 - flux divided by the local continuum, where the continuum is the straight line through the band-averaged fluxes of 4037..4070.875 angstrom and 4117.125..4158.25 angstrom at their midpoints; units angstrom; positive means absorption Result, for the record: 1.9 angstrom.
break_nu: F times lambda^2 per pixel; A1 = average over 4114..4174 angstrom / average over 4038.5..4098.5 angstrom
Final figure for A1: 1.1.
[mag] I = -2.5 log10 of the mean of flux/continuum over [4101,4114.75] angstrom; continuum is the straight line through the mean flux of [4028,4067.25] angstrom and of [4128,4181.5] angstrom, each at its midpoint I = 0.12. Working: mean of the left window 0.816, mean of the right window 0.886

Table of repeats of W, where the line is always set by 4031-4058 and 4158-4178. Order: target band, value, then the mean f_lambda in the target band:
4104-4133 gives 0.3 angstrom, 0.846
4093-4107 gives 1.4 angstrom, 0.76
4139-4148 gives -0.4 angstrom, 0.908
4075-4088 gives 0.0 angstrom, 0.831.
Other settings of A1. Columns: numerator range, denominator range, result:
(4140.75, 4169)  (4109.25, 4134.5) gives 1.06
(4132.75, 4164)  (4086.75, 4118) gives 1.12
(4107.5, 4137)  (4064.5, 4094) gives 1.02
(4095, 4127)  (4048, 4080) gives 1.00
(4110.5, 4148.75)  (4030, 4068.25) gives 1.13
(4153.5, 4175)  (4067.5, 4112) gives 1.12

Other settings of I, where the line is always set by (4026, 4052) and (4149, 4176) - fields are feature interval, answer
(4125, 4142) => -0.026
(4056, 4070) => -0.046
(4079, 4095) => -0.039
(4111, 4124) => -0.020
